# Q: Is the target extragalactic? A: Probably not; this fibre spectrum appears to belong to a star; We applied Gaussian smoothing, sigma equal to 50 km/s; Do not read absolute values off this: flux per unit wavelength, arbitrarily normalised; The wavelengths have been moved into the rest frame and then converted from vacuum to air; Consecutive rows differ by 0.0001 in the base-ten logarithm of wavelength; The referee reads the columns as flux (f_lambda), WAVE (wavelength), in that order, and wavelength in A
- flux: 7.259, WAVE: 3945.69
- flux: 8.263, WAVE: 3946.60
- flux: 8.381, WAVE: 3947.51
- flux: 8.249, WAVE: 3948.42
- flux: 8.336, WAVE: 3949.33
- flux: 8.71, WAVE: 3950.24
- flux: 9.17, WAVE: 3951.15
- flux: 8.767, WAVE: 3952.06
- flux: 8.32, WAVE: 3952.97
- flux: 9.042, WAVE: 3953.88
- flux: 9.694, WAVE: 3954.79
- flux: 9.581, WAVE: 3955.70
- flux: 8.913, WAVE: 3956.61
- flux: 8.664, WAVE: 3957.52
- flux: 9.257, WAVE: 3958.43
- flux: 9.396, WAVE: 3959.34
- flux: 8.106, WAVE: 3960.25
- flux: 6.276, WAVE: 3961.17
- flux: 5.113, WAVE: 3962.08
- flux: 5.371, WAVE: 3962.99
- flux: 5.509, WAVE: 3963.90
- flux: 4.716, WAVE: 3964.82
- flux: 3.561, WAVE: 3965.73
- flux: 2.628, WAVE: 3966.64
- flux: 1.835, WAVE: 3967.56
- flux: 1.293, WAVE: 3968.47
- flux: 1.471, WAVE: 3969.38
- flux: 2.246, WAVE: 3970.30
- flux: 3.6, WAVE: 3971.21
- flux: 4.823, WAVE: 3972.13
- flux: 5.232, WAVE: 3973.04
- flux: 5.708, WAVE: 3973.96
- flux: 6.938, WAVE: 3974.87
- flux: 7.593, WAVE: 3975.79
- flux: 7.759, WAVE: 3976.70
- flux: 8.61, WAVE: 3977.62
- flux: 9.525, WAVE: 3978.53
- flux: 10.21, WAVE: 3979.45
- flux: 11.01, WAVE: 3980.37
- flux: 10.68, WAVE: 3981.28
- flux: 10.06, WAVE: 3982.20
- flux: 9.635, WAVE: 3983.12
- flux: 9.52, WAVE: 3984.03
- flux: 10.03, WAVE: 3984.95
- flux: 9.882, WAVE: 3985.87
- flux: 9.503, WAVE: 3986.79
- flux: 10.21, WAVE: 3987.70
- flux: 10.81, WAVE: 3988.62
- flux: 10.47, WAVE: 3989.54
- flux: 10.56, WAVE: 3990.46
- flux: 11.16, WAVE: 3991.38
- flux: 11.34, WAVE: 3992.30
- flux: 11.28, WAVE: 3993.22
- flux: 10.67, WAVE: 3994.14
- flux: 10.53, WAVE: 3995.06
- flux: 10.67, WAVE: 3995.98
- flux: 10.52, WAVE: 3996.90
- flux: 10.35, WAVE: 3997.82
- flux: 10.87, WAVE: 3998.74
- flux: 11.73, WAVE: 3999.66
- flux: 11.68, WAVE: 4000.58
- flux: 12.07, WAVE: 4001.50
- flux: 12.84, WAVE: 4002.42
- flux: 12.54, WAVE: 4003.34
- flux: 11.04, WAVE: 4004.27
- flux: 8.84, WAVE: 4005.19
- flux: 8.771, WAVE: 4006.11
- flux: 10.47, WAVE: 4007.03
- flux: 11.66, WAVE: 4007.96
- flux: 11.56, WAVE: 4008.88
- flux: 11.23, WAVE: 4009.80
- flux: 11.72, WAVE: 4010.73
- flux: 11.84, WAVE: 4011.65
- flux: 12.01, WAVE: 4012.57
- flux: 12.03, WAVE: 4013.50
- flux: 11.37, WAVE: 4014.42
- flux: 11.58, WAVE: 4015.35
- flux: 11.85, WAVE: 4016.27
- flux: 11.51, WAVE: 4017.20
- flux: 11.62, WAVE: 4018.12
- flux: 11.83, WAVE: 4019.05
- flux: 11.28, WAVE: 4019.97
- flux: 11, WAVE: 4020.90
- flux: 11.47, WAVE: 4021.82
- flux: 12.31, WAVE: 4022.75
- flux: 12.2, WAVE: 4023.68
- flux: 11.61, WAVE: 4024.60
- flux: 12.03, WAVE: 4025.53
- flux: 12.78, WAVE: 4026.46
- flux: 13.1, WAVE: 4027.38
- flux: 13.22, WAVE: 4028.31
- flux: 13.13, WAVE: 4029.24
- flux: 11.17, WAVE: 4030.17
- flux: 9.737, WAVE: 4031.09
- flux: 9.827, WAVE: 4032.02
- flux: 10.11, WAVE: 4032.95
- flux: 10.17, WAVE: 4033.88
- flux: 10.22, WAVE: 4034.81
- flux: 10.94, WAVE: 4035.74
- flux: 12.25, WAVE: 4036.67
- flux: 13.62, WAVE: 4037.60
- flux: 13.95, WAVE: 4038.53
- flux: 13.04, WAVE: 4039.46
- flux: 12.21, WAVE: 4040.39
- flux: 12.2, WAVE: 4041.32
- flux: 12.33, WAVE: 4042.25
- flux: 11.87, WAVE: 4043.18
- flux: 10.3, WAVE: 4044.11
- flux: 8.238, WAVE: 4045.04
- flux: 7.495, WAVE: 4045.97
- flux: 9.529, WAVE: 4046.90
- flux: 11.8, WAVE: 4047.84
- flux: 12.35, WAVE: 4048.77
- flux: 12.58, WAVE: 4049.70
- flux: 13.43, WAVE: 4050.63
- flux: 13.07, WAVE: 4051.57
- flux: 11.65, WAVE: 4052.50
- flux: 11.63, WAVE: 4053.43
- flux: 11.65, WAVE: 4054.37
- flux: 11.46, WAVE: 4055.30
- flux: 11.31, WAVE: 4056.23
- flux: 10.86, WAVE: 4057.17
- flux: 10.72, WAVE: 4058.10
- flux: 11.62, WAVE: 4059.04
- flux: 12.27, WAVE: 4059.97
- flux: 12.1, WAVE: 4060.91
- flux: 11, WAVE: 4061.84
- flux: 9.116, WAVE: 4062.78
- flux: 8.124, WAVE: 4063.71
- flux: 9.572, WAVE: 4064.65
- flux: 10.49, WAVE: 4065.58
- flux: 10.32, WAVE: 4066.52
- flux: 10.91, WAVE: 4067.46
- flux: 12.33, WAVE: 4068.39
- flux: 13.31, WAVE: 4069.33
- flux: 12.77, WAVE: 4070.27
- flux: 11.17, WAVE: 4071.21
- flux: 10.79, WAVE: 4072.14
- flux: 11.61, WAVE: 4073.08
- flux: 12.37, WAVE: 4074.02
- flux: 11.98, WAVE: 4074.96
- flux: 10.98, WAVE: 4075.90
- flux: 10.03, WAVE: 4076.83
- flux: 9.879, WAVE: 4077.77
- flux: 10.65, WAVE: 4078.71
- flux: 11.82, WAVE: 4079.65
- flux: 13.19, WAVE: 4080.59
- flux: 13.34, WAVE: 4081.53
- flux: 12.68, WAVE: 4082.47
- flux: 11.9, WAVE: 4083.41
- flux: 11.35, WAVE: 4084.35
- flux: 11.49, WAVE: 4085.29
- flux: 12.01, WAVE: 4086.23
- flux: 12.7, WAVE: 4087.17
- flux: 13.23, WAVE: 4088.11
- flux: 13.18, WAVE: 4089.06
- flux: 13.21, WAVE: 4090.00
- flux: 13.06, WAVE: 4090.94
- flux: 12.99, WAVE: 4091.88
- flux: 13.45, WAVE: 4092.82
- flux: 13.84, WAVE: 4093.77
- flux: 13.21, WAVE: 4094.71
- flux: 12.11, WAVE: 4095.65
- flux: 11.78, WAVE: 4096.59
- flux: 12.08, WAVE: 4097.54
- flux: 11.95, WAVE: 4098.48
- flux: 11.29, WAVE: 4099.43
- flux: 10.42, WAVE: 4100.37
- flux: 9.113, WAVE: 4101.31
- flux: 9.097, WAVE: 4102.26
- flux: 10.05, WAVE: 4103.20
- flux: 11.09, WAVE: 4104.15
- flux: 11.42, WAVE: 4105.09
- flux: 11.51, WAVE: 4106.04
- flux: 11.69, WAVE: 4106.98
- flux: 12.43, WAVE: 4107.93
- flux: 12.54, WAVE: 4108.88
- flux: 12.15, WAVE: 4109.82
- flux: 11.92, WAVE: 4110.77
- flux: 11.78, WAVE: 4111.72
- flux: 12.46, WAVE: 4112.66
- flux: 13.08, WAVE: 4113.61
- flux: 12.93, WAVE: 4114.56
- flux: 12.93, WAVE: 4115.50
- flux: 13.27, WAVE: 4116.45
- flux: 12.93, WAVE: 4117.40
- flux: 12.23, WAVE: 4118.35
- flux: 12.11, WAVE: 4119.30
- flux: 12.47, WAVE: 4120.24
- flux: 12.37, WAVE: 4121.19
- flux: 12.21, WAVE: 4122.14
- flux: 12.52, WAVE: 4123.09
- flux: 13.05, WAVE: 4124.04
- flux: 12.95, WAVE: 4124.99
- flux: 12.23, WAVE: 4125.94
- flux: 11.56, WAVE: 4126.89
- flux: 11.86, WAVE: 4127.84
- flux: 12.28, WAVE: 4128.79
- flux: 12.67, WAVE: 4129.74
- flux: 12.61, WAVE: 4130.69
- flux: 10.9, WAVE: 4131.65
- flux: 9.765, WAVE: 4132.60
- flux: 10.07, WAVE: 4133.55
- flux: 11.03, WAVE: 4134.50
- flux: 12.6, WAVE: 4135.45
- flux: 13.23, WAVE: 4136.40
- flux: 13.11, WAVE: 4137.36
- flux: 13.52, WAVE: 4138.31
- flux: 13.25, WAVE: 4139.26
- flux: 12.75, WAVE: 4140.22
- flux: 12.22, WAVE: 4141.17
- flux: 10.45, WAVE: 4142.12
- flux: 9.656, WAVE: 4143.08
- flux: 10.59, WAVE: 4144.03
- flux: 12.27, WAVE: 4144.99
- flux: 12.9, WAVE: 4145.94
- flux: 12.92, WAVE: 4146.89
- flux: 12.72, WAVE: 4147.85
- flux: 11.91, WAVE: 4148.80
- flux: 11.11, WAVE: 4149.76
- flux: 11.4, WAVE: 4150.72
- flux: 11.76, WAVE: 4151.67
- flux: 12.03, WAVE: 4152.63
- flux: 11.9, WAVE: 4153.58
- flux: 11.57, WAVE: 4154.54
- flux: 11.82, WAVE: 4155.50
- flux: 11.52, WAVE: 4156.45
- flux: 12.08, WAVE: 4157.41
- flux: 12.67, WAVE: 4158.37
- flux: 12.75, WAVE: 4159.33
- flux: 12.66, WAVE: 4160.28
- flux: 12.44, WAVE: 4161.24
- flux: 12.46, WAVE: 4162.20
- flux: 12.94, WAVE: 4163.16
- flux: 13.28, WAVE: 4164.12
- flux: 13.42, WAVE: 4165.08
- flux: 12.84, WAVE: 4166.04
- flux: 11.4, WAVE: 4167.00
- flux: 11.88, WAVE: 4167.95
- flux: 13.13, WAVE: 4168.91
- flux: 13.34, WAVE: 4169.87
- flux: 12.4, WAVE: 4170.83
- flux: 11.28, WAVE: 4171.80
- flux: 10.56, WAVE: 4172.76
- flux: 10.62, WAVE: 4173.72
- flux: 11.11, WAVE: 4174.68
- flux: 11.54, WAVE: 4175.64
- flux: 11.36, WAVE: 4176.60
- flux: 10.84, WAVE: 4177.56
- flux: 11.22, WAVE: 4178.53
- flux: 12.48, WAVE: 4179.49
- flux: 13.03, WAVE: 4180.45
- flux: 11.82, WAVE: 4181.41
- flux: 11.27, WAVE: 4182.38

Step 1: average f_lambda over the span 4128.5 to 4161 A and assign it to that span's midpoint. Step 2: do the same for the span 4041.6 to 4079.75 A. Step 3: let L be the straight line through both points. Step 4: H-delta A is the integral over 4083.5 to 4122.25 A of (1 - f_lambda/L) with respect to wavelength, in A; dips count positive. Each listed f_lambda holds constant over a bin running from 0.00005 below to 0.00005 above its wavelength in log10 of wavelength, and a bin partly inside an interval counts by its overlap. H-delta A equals -1.9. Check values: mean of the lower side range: 11.2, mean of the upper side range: 12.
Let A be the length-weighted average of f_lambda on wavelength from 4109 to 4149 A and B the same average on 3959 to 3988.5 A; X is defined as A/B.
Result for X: 1.78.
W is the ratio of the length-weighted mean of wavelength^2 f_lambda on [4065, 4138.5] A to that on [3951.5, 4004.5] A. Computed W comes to 1.50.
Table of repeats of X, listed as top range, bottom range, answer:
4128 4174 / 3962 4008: 1.41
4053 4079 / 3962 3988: 1.66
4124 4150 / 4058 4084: 1.06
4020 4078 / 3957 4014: 1.29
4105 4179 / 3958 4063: 1.20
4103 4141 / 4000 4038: 1.06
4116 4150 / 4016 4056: 1.04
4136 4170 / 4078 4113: 1.02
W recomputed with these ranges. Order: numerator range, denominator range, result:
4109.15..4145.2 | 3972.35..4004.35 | 1.29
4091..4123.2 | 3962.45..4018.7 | 1.39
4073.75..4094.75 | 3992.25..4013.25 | 1.15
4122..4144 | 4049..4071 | 1.09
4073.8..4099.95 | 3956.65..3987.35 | 1.87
